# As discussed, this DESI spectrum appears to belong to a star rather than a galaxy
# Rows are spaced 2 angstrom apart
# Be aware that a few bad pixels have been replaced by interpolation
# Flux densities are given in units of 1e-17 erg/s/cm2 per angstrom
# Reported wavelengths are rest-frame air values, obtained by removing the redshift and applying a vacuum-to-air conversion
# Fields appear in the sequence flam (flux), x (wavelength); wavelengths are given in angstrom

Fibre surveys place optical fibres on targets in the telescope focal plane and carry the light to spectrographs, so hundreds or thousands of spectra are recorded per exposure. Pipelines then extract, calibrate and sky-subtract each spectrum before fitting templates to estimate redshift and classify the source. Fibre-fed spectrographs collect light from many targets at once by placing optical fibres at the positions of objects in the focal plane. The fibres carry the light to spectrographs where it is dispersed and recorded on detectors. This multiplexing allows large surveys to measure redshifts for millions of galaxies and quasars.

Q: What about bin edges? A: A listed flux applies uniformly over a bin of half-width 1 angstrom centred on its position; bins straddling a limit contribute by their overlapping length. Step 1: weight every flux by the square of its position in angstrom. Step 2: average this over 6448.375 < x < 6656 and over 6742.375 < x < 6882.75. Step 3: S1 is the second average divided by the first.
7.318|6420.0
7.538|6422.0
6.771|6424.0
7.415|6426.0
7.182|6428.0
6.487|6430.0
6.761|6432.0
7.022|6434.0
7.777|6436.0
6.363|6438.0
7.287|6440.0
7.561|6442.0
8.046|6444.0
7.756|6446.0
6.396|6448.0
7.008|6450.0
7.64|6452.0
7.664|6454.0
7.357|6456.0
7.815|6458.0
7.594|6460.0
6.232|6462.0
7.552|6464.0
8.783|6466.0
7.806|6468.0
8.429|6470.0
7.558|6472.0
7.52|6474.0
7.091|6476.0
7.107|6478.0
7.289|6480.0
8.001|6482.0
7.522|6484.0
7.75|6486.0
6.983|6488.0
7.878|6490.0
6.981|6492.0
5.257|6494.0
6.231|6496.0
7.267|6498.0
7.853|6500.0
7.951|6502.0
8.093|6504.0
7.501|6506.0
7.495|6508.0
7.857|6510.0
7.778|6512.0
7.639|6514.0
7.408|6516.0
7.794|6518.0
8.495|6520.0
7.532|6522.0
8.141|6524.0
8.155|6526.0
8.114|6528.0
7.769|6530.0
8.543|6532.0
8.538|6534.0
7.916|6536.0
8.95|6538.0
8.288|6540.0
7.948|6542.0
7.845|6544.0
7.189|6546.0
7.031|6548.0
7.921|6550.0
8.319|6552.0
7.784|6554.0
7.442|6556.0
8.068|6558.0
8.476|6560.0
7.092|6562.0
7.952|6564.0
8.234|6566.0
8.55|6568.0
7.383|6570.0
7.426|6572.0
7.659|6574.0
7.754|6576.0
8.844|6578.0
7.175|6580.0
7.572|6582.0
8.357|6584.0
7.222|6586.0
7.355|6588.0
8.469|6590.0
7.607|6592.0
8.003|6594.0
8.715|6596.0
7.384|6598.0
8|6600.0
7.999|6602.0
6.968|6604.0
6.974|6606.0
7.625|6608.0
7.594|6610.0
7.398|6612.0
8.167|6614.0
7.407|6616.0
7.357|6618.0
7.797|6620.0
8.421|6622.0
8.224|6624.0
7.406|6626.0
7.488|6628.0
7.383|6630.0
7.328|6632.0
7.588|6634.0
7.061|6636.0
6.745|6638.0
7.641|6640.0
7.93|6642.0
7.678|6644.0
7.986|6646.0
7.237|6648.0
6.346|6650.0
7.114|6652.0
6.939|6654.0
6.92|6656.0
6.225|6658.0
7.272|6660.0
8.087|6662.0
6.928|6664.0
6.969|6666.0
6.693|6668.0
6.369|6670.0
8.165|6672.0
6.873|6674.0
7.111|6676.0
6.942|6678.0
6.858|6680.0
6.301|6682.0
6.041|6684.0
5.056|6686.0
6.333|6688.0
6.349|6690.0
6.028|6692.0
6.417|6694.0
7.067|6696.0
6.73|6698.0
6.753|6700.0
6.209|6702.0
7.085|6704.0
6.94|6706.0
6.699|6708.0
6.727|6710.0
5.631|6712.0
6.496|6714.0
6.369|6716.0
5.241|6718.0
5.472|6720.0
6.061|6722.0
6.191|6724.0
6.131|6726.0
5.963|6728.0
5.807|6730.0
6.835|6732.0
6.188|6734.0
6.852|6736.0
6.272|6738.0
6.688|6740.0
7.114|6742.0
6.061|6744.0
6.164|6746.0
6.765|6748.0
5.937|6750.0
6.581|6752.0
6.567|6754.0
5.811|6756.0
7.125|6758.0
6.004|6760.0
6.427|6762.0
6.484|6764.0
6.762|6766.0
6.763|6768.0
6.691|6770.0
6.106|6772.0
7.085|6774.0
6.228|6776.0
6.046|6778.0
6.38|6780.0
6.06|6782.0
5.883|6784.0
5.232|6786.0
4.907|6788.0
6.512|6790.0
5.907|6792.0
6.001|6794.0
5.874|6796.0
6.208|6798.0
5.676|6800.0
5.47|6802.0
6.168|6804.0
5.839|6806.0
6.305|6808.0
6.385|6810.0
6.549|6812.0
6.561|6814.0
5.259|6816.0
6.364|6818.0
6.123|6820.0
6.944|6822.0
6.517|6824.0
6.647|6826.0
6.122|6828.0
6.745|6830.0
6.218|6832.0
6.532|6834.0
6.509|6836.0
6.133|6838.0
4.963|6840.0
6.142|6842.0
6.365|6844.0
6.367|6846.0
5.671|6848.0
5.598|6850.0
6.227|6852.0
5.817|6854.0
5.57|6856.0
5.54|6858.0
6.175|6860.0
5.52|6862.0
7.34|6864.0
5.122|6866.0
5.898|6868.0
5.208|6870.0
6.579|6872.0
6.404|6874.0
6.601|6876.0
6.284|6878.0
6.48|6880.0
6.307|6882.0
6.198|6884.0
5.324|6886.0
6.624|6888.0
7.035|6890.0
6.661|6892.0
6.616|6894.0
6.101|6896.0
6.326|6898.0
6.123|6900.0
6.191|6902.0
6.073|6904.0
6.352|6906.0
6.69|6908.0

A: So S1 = 0.87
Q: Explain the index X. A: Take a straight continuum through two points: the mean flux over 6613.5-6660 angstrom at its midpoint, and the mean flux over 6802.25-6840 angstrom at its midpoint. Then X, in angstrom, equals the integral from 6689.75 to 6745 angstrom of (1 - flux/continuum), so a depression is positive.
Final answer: 4.3 angstrom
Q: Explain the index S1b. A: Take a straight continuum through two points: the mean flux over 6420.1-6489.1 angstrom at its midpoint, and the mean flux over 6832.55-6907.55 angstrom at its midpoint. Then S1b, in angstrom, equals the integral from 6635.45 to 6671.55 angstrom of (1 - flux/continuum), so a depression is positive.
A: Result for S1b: -1.84 angstrom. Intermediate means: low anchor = 7.38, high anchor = 6.14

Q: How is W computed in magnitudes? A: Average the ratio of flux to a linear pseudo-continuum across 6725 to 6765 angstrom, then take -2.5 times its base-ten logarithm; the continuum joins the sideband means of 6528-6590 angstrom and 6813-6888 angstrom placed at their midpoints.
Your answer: 0.06 mag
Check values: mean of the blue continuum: 7.9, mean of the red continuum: 6.12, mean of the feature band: 6.39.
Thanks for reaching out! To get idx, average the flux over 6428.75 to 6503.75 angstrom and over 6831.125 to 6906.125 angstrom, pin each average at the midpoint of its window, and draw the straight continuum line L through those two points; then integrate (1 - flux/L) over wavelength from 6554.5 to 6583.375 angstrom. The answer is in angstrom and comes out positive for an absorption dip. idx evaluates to -3.3 angstrom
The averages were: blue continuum 7.35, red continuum 6.13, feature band 7.84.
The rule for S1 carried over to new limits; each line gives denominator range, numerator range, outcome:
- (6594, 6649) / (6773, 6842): 0.85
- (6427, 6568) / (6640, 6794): 0.91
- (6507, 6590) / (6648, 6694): 0.89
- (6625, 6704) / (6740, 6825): 0.93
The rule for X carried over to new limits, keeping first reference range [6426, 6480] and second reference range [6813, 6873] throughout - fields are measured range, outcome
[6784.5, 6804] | 1.48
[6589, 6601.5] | -2.03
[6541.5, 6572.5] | -3.36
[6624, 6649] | -2.64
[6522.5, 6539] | -2.60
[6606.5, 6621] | -1.59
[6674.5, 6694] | 0.77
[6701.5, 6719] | 0.40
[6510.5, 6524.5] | -1.28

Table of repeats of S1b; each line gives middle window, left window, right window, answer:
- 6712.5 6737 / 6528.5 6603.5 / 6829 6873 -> 2.6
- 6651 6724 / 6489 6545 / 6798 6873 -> 2.9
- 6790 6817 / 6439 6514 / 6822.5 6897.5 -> 1.4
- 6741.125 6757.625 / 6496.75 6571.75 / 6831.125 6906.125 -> 0.9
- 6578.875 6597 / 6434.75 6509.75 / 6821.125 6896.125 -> -2.0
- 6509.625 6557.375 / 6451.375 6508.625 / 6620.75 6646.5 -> -2.7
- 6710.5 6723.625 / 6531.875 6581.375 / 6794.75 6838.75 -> 1.8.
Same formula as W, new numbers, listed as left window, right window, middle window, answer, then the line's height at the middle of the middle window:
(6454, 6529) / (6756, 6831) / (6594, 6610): -0.09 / 7.07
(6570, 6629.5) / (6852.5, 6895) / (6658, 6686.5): 0.07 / 7.31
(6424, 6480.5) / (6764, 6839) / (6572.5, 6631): -0.13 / 6.87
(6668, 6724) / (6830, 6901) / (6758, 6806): 0.03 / 6.3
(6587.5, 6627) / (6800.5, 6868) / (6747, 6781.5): 0.03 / 6.61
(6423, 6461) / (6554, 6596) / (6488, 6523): 0.01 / 7.54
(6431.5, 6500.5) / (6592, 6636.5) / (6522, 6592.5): -0.05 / 7.54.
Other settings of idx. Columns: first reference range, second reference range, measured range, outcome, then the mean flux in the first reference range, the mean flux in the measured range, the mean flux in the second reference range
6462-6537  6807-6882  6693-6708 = 0.1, 7.65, 6.74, 6.16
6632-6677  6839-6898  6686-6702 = 1.3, 7.18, 6.41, 6.1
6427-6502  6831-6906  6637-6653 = -1.3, 7.33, 7.33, 6.13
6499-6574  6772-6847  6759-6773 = -0.1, 7.9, 6.46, 6.14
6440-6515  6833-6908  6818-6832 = -0.4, 7.46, 6.48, 6.14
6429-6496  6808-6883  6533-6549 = -2.0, 7.33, 7.96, 6.16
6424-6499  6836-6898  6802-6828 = 0.0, 7.3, 6.27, 6.11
